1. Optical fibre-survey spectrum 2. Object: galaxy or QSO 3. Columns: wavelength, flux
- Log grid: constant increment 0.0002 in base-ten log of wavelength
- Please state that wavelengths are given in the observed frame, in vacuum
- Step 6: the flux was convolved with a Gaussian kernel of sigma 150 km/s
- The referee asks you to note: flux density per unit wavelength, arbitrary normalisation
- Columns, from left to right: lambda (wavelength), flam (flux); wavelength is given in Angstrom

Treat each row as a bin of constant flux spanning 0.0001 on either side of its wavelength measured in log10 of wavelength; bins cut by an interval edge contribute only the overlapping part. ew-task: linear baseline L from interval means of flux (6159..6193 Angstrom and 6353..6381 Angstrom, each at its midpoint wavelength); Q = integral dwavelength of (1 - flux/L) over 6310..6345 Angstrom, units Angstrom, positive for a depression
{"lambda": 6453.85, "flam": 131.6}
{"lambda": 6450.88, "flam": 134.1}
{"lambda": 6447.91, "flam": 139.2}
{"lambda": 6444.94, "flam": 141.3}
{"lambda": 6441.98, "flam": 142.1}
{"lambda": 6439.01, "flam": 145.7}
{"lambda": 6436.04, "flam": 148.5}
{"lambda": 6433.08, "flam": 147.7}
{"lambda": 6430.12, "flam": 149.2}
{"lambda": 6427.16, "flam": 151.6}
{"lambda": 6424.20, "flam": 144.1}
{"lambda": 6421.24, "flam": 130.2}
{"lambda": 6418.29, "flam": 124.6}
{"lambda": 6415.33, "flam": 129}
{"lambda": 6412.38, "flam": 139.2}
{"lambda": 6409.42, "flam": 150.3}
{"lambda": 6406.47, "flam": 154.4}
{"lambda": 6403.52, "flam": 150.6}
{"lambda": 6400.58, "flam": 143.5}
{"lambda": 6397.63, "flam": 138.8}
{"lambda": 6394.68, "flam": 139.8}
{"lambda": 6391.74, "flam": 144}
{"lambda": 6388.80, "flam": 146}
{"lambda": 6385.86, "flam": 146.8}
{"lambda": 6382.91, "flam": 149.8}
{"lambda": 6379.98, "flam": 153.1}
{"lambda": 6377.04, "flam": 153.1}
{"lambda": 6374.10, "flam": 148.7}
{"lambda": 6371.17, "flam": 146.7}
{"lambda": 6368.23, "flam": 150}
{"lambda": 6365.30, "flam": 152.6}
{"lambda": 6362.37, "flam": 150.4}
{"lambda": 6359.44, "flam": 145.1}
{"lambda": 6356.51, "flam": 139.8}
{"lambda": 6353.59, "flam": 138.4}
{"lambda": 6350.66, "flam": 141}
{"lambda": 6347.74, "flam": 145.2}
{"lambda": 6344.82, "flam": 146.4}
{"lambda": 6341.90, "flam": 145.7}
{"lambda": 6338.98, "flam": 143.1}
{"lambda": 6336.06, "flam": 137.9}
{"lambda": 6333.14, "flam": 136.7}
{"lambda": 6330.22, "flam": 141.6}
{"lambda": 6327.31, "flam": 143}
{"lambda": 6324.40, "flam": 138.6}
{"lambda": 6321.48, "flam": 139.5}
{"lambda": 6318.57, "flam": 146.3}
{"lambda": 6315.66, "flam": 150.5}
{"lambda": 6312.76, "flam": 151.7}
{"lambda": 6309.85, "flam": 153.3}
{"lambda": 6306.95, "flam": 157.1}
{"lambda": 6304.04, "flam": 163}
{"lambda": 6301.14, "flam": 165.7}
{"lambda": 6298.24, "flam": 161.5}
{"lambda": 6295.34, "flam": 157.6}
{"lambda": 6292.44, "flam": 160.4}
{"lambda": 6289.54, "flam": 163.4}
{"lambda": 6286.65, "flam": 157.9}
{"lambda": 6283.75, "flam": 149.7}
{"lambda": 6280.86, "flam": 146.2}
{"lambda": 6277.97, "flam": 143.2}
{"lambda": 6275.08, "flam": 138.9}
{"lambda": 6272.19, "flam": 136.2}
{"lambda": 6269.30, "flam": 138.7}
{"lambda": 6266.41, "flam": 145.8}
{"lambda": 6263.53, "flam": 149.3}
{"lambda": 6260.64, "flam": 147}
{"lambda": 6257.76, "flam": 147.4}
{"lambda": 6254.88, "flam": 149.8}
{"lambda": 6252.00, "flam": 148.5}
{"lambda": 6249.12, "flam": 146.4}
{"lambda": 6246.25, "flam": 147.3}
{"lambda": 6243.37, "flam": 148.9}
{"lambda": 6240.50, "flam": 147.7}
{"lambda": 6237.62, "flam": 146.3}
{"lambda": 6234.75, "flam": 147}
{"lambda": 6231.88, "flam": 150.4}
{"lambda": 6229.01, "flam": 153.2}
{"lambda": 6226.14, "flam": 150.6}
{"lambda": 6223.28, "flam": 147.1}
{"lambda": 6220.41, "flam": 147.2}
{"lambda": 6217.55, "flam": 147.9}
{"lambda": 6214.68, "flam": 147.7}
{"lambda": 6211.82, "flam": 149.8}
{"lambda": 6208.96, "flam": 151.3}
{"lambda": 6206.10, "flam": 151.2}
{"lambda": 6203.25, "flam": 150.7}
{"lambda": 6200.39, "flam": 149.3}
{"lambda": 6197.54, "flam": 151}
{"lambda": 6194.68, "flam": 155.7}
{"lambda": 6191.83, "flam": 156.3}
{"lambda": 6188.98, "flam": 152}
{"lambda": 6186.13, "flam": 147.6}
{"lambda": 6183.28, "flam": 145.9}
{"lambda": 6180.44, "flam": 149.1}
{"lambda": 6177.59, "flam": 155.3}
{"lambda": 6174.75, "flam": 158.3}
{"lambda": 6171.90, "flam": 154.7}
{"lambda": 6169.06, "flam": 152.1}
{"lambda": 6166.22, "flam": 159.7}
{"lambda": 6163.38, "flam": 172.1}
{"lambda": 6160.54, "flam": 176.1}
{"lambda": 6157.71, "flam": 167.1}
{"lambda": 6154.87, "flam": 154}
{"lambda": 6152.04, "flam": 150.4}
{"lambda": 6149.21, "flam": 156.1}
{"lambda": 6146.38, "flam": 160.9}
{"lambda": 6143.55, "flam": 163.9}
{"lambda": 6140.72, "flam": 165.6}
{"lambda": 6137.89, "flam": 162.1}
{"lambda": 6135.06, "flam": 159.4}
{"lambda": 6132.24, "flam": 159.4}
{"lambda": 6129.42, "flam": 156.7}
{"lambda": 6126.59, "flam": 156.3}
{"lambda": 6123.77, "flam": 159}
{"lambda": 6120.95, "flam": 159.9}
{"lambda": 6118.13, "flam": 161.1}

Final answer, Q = 1.43 Angstrom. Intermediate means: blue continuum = 157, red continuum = 148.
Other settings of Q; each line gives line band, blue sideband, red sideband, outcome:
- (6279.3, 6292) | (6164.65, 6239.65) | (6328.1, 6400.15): -0.6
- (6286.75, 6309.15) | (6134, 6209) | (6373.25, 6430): -1.6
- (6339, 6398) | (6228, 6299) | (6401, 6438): -0.4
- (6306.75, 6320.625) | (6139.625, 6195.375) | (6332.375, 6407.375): -0.2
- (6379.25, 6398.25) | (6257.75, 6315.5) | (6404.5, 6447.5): 0.0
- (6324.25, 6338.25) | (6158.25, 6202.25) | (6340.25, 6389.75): 0.8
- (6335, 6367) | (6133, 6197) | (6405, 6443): 0.6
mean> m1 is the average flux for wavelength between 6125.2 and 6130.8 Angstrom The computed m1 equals 156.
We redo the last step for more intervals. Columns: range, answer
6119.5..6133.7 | 158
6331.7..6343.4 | 141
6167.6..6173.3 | 153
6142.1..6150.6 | 160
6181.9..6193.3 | 150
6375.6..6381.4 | 153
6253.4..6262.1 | 148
